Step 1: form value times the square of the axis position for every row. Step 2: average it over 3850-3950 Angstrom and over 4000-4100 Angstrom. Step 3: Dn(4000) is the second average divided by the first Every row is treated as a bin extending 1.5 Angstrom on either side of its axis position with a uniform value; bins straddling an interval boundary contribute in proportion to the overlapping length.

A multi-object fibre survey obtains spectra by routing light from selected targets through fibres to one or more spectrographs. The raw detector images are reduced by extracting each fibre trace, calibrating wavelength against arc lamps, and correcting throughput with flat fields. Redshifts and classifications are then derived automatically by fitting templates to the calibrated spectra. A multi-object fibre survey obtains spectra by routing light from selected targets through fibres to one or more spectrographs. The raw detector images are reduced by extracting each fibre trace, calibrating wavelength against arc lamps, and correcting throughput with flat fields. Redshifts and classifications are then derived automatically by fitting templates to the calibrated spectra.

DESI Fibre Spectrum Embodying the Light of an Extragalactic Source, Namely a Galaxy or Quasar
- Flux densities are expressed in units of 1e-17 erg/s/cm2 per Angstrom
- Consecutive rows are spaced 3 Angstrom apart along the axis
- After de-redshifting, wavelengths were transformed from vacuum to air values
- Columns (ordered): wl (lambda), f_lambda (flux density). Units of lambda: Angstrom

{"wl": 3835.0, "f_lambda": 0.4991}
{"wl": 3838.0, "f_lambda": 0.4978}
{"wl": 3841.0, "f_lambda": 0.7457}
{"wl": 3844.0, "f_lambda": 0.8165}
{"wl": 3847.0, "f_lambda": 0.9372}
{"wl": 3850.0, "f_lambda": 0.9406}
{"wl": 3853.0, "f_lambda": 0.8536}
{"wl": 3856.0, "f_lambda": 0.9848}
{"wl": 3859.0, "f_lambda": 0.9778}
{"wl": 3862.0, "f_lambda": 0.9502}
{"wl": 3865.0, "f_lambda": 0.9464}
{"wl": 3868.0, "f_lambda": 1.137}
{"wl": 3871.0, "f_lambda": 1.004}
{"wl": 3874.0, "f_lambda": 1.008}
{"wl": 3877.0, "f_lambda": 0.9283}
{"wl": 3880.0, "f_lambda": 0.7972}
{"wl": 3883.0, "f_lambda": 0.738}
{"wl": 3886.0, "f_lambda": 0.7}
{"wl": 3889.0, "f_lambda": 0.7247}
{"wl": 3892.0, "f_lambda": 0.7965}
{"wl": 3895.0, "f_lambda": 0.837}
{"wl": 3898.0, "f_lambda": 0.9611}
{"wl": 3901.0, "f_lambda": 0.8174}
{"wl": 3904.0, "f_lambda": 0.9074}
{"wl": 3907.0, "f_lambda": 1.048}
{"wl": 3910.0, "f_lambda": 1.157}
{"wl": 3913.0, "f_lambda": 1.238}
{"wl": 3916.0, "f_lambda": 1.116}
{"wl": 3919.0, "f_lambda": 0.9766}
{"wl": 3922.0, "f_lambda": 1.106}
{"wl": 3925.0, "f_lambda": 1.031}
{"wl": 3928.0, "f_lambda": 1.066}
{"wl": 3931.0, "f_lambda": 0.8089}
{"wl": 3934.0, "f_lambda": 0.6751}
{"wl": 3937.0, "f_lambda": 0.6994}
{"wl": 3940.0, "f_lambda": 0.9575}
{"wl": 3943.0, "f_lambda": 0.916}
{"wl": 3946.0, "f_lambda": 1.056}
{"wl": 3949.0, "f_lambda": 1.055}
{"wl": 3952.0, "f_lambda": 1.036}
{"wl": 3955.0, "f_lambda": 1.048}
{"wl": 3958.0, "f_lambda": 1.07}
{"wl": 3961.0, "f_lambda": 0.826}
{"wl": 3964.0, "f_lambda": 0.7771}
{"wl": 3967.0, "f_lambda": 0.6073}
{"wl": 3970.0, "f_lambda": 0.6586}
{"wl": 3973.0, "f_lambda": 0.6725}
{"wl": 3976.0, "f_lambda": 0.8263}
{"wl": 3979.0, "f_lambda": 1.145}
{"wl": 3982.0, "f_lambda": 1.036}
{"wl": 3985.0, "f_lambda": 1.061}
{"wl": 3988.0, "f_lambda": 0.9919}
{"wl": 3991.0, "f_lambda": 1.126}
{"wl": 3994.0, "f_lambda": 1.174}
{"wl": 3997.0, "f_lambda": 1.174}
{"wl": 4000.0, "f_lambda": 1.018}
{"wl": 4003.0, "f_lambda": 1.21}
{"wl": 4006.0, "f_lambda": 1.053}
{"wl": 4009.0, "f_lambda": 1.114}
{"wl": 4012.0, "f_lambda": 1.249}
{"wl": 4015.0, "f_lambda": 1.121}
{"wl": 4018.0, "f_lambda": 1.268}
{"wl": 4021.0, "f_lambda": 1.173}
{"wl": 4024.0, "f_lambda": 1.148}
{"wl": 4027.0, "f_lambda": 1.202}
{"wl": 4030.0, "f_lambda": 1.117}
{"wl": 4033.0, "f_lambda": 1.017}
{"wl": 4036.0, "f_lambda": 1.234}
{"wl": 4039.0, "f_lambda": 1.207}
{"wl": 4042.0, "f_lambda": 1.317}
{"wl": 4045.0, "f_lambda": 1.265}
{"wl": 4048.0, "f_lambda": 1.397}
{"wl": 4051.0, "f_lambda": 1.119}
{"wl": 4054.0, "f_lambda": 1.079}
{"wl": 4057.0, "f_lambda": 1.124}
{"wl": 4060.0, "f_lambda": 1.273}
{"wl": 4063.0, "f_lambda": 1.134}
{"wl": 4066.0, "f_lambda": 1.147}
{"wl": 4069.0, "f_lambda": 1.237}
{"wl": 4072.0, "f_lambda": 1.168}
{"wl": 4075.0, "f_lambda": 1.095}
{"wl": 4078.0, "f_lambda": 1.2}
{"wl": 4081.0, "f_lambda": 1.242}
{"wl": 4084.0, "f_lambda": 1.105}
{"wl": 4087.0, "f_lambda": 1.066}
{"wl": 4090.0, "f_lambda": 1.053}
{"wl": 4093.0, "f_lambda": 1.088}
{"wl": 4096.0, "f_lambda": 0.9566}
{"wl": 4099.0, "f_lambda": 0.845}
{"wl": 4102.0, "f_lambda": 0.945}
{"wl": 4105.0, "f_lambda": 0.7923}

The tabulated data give 1.3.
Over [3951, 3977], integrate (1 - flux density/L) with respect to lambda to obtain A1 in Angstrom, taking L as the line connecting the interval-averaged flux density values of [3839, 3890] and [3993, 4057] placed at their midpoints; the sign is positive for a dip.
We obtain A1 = 5.66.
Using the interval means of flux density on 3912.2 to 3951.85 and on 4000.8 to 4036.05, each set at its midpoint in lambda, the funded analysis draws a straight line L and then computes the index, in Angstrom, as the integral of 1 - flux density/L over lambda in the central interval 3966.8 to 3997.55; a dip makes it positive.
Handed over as 3.5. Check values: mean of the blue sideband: 0.974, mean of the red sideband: 1.15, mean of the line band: 0.96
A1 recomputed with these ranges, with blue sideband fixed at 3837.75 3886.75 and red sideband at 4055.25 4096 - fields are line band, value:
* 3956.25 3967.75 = 1.9 Angstrom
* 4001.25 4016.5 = -1.2 Angstrom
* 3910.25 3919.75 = -1.7 Angstrom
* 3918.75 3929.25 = -1.0 Angstrom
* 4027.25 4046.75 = -1.8 Angstrom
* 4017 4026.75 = -1.0 Angstrom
